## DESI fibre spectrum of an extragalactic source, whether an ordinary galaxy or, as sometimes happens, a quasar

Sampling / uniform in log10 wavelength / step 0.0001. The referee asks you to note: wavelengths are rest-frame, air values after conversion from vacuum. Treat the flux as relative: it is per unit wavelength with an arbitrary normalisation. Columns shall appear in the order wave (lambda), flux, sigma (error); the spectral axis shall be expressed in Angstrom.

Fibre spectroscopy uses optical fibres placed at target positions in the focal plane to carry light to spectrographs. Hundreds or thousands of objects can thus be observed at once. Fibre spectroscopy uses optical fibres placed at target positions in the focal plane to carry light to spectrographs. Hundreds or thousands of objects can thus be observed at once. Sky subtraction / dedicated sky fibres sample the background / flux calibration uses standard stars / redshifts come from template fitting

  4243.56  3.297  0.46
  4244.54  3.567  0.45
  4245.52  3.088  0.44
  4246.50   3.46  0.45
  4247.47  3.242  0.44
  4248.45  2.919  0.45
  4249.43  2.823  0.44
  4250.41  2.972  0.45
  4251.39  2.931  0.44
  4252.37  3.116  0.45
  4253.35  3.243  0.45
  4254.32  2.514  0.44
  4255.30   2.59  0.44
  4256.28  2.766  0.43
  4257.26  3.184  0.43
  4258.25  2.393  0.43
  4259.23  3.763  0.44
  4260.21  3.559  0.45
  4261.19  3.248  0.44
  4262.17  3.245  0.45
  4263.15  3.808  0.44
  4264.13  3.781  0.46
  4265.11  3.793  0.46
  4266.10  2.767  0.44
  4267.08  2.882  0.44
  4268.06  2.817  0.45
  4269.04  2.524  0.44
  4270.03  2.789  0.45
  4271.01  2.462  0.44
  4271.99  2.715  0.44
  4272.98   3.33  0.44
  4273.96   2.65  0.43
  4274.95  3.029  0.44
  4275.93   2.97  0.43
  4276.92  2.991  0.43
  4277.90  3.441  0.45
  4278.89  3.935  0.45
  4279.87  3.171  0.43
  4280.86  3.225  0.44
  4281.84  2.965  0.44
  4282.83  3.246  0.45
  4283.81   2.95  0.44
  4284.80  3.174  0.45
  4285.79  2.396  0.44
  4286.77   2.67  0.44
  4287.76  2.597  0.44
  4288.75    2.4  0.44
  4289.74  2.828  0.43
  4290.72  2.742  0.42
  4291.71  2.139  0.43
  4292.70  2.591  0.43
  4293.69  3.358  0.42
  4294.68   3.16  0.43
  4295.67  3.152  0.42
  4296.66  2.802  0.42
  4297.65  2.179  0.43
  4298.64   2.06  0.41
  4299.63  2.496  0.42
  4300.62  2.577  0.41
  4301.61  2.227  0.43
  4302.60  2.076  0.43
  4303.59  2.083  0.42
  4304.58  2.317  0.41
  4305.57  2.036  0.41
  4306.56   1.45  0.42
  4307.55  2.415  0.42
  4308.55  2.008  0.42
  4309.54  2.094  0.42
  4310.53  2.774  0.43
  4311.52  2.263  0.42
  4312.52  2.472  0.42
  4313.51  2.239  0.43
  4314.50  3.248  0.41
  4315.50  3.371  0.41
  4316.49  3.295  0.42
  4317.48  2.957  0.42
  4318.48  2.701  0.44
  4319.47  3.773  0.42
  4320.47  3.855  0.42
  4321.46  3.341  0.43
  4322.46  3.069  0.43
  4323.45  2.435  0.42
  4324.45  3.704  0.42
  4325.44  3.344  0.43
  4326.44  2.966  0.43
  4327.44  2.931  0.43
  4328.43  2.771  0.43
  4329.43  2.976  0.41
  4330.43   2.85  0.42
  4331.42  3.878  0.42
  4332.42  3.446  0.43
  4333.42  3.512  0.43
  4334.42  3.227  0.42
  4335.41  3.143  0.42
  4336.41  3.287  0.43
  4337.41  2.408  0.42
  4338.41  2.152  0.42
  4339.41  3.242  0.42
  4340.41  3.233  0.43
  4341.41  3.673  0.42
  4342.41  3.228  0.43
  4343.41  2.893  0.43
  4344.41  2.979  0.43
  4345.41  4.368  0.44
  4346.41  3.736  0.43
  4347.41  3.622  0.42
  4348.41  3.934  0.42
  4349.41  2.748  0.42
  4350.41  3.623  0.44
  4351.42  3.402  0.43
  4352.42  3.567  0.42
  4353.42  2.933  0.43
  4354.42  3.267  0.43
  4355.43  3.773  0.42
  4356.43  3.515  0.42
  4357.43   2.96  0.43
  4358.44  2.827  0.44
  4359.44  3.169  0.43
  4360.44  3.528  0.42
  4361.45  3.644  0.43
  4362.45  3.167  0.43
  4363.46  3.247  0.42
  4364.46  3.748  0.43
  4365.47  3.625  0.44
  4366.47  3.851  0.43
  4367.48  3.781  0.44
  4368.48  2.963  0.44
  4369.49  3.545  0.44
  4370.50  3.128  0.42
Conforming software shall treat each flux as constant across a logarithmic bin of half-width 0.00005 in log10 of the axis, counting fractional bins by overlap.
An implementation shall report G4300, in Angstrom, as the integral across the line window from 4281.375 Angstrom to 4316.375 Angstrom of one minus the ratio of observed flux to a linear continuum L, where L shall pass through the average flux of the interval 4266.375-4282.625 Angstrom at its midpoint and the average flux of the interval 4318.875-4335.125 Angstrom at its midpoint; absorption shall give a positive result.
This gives 6.1 Angstrom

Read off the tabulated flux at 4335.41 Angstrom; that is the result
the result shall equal 3.143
